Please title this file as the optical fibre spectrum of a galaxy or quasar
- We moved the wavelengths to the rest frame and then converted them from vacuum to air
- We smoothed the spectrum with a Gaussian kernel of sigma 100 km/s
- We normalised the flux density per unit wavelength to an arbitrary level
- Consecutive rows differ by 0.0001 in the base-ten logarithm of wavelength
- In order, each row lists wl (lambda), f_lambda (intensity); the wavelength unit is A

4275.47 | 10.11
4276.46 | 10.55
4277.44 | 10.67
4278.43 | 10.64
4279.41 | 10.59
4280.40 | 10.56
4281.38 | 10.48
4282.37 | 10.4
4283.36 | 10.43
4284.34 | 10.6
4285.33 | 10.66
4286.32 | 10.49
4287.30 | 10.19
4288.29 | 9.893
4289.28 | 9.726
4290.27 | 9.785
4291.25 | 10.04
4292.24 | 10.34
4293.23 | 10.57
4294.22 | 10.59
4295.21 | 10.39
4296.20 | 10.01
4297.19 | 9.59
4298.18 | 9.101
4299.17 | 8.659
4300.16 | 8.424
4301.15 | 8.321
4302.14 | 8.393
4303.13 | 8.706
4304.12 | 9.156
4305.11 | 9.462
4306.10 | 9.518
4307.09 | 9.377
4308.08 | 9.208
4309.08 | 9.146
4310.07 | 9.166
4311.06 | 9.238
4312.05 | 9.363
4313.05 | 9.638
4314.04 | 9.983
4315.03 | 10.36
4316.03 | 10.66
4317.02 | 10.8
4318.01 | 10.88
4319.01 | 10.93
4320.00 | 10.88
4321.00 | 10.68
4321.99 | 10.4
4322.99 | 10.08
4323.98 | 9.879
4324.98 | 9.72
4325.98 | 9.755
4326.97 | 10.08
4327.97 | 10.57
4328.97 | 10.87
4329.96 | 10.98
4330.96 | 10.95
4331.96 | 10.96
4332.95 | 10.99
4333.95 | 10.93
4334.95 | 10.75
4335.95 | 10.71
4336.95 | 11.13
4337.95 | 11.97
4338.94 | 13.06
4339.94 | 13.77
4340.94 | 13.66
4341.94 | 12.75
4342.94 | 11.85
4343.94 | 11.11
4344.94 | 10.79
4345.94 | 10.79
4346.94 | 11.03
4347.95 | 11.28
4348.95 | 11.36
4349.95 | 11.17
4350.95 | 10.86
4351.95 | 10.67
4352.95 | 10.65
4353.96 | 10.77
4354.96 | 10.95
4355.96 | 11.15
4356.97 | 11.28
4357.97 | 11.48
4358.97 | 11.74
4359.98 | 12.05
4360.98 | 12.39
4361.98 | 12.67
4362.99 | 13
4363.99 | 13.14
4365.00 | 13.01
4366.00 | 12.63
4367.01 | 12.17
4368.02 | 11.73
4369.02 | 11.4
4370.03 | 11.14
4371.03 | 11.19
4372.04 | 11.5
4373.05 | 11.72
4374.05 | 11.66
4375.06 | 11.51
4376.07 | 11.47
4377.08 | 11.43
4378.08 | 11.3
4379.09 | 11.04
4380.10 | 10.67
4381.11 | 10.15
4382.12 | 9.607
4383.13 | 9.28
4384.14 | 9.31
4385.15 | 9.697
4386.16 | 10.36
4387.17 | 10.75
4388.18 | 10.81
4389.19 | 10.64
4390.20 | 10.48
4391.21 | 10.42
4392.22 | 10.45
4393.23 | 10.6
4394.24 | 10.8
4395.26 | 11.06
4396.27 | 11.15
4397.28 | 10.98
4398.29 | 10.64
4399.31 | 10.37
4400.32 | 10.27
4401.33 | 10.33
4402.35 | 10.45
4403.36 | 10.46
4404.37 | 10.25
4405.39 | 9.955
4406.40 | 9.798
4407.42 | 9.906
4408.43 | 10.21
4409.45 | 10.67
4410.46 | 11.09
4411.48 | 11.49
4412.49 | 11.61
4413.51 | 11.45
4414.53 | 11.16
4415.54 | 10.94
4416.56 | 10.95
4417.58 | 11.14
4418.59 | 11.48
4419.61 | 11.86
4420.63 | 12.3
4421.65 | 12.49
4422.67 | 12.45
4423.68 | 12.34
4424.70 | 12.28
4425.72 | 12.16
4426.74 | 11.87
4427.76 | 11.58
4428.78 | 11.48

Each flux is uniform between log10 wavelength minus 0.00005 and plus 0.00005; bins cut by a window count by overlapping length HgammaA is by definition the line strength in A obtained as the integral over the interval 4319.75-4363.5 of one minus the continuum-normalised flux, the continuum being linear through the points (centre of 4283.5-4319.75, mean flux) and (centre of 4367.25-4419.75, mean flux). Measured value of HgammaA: -4.39 A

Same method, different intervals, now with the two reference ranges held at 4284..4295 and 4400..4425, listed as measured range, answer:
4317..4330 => 0.1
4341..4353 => -0.7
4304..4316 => 1.0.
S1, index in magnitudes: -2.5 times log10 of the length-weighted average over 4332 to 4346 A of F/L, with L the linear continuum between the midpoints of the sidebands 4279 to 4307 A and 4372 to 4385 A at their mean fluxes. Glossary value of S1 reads -0.140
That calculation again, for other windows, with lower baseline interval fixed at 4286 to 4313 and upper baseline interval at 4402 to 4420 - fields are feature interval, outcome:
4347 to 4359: -0.10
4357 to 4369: -0.20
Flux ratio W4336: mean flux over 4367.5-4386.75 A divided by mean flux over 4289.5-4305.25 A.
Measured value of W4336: 1.1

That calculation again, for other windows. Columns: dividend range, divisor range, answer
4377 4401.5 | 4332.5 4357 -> 0.92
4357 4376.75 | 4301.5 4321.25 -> 1.23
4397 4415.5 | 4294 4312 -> 1.15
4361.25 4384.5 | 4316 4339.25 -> 1.06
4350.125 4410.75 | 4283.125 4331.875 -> 1.11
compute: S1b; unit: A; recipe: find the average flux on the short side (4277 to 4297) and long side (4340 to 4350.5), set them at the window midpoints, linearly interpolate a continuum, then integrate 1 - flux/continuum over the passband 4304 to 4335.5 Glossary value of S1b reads 2.6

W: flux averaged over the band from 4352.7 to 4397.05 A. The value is 11.2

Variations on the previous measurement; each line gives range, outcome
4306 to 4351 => 10.8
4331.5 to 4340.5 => 11.6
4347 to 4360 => 11.1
